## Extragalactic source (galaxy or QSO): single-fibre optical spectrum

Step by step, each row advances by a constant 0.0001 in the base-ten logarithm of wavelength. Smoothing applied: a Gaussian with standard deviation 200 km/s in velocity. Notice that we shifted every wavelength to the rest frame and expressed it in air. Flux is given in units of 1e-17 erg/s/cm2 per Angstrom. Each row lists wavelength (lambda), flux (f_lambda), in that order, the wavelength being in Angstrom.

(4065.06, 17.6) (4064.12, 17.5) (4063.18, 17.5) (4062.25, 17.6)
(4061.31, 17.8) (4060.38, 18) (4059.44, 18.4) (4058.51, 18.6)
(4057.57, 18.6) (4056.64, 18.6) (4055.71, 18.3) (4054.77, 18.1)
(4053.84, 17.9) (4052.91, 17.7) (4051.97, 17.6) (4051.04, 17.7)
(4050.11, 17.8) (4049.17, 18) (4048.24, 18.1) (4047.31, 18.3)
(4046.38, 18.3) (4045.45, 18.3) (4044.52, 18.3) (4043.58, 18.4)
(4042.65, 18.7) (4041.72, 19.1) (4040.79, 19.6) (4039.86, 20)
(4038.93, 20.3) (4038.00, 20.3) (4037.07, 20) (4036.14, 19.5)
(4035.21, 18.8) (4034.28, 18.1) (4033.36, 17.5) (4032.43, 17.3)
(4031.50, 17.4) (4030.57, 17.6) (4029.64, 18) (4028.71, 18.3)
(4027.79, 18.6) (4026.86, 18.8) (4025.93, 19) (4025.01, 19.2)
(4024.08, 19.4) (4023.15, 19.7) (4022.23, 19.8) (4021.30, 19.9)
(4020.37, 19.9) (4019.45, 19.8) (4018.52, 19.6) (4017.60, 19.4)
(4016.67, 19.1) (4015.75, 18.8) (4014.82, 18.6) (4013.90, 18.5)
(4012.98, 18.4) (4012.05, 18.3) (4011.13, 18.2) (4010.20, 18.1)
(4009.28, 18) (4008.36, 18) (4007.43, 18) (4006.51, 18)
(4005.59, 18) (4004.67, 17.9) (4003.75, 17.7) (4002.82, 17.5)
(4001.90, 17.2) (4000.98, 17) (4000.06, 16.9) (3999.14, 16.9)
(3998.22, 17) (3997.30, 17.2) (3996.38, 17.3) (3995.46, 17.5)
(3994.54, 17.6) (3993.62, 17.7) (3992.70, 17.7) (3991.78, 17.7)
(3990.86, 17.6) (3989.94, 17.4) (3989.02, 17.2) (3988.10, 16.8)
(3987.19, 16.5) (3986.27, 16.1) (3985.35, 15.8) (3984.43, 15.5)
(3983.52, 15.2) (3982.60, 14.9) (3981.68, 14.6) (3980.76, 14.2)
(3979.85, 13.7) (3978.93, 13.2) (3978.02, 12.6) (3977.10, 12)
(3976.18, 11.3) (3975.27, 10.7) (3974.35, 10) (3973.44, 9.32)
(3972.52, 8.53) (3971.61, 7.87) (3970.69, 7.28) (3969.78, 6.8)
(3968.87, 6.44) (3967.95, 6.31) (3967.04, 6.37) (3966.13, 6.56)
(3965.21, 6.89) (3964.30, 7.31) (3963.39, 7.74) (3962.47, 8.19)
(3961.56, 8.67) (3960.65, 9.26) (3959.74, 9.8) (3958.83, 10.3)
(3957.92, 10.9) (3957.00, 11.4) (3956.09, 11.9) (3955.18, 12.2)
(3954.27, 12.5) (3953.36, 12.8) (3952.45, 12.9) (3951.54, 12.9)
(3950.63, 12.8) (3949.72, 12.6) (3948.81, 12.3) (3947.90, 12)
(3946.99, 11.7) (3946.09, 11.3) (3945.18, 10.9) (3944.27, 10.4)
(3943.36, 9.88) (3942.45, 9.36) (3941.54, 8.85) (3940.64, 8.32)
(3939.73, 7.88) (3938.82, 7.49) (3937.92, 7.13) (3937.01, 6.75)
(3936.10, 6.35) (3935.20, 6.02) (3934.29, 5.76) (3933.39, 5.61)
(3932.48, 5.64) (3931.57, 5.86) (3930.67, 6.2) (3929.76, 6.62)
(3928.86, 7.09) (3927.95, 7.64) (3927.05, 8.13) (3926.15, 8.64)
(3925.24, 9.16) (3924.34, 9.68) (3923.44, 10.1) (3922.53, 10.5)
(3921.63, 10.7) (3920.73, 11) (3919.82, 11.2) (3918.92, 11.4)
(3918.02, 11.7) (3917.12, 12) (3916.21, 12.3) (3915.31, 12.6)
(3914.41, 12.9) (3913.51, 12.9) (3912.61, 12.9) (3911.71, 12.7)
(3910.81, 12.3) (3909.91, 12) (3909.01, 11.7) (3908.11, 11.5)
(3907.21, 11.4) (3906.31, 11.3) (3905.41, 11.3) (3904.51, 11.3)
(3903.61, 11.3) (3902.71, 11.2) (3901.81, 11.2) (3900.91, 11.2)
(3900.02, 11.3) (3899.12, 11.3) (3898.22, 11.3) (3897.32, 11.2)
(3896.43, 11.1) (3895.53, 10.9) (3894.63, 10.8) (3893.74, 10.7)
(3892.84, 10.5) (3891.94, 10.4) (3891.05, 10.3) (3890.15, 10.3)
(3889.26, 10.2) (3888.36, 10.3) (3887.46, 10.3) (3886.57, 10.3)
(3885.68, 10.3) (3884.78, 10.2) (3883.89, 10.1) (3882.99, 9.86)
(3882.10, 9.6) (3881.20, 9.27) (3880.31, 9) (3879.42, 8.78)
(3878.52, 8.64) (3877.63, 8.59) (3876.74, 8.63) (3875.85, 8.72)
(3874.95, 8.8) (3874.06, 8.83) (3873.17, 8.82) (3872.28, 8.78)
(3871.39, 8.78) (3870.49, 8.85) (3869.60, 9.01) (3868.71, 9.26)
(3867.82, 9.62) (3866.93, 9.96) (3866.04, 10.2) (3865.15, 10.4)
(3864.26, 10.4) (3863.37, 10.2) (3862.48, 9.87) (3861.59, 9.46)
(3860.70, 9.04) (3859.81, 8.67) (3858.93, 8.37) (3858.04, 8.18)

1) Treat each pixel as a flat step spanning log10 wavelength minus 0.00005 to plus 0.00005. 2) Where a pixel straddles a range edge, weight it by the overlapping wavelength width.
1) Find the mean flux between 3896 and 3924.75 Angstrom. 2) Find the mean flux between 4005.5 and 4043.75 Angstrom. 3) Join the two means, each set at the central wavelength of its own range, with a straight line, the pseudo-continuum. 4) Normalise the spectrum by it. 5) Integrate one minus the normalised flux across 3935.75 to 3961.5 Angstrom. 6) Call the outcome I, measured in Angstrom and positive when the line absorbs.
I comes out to 6.5 Angstrom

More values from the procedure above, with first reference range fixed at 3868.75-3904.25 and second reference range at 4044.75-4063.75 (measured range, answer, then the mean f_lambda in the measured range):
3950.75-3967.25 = 4.2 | 10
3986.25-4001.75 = -2.1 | 17.2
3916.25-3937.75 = 6.1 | 8.47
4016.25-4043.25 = -3.5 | 19.1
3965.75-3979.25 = 4.9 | 9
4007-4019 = -1.8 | 18.5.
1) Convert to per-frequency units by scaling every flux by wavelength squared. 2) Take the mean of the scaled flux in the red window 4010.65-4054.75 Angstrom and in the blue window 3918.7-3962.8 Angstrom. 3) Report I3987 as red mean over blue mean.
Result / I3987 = 2.06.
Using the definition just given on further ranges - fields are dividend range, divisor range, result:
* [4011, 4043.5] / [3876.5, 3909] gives 1.94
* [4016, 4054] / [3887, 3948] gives 1.98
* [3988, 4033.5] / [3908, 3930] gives 1.76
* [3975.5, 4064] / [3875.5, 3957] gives 1.83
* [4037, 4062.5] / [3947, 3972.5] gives 1.99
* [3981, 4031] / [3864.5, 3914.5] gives 1.82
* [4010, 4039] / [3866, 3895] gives 2.12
